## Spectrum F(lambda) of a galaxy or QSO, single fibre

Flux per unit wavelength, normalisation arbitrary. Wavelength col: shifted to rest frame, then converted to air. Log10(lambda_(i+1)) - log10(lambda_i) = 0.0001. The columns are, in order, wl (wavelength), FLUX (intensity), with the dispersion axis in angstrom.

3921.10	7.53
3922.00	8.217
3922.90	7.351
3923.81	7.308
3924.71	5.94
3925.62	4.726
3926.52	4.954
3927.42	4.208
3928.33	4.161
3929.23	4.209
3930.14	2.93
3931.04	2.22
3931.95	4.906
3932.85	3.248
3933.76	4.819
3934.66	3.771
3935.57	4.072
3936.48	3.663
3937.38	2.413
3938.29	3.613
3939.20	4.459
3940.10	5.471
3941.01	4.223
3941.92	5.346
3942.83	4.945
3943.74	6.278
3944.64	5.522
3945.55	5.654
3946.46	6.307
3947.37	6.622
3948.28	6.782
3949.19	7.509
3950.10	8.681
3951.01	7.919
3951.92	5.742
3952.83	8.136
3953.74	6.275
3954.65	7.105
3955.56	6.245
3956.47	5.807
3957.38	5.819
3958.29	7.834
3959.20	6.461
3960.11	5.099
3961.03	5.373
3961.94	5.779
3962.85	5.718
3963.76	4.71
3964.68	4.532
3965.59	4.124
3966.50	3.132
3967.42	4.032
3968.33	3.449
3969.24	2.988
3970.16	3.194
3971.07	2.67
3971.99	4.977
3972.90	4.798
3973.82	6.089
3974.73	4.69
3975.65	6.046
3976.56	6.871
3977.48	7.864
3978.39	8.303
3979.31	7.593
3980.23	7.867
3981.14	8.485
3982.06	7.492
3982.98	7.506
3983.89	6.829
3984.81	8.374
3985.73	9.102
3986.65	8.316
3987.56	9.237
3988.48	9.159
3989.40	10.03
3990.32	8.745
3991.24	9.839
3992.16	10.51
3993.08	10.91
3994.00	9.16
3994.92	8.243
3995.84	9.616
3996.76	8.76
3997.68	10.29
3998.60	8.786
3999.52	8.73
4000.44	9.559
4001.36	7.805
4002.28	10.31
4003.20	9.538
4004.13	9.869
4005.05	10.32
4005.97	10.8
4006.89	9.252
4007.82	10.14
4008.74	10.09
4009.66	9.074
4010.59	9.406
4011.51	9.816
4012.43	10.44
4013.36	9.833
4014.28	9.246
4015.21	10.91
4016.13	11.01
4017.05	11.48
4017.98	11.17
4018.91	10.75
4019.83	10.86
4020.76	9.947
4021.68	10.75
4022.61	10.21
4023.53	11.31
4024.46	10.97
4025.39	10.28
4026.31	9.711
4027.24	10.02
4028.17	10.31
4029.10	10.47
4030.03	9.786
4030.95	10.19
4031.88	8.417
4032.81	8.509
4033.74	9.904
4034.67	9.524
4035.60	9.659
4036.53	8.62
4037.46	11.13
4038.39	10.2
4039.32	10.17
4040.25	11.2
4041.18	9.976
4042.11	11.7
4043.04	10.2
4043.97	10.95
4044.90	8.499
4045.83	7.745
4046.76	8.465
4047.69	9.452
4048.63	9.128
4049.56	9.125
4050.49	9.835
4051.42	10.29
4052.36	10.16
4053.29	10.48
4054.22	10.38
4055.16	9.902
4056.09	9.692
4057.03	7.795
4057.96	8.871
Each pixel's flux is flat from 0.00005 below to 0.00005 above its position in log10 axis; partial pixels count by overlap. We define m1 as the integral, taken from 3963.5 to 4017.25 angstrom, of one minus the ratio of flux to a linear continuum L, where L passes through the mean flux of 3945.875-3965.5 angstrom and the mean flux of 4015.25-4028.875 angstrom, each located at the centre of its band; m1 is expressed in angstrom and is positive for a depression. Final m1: 4.25 angstrom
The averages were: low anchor 6.35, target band 8.05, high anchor 10.6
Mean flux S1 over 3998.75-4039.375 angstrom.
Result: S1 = 10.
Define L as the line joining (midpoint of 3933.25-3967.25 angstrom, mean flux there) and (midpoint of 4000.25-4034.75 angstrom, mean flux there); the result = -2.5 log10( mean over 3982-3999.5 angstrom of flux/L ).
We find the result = -0.094 mag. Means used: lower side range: 5.55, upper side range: 10.1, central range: 9.02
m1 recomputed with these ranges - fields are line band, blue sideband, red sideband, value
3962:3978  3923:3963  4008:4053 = 5.0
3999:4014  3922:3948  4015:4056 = -1.9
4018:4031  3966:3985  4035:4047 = -2.3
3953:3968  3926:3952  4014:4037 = 1.6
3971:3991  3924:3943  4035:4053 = -2.3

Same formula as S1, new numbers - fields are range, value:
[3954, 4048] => 8.51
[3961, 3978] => 4.79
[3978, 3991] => 8.38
